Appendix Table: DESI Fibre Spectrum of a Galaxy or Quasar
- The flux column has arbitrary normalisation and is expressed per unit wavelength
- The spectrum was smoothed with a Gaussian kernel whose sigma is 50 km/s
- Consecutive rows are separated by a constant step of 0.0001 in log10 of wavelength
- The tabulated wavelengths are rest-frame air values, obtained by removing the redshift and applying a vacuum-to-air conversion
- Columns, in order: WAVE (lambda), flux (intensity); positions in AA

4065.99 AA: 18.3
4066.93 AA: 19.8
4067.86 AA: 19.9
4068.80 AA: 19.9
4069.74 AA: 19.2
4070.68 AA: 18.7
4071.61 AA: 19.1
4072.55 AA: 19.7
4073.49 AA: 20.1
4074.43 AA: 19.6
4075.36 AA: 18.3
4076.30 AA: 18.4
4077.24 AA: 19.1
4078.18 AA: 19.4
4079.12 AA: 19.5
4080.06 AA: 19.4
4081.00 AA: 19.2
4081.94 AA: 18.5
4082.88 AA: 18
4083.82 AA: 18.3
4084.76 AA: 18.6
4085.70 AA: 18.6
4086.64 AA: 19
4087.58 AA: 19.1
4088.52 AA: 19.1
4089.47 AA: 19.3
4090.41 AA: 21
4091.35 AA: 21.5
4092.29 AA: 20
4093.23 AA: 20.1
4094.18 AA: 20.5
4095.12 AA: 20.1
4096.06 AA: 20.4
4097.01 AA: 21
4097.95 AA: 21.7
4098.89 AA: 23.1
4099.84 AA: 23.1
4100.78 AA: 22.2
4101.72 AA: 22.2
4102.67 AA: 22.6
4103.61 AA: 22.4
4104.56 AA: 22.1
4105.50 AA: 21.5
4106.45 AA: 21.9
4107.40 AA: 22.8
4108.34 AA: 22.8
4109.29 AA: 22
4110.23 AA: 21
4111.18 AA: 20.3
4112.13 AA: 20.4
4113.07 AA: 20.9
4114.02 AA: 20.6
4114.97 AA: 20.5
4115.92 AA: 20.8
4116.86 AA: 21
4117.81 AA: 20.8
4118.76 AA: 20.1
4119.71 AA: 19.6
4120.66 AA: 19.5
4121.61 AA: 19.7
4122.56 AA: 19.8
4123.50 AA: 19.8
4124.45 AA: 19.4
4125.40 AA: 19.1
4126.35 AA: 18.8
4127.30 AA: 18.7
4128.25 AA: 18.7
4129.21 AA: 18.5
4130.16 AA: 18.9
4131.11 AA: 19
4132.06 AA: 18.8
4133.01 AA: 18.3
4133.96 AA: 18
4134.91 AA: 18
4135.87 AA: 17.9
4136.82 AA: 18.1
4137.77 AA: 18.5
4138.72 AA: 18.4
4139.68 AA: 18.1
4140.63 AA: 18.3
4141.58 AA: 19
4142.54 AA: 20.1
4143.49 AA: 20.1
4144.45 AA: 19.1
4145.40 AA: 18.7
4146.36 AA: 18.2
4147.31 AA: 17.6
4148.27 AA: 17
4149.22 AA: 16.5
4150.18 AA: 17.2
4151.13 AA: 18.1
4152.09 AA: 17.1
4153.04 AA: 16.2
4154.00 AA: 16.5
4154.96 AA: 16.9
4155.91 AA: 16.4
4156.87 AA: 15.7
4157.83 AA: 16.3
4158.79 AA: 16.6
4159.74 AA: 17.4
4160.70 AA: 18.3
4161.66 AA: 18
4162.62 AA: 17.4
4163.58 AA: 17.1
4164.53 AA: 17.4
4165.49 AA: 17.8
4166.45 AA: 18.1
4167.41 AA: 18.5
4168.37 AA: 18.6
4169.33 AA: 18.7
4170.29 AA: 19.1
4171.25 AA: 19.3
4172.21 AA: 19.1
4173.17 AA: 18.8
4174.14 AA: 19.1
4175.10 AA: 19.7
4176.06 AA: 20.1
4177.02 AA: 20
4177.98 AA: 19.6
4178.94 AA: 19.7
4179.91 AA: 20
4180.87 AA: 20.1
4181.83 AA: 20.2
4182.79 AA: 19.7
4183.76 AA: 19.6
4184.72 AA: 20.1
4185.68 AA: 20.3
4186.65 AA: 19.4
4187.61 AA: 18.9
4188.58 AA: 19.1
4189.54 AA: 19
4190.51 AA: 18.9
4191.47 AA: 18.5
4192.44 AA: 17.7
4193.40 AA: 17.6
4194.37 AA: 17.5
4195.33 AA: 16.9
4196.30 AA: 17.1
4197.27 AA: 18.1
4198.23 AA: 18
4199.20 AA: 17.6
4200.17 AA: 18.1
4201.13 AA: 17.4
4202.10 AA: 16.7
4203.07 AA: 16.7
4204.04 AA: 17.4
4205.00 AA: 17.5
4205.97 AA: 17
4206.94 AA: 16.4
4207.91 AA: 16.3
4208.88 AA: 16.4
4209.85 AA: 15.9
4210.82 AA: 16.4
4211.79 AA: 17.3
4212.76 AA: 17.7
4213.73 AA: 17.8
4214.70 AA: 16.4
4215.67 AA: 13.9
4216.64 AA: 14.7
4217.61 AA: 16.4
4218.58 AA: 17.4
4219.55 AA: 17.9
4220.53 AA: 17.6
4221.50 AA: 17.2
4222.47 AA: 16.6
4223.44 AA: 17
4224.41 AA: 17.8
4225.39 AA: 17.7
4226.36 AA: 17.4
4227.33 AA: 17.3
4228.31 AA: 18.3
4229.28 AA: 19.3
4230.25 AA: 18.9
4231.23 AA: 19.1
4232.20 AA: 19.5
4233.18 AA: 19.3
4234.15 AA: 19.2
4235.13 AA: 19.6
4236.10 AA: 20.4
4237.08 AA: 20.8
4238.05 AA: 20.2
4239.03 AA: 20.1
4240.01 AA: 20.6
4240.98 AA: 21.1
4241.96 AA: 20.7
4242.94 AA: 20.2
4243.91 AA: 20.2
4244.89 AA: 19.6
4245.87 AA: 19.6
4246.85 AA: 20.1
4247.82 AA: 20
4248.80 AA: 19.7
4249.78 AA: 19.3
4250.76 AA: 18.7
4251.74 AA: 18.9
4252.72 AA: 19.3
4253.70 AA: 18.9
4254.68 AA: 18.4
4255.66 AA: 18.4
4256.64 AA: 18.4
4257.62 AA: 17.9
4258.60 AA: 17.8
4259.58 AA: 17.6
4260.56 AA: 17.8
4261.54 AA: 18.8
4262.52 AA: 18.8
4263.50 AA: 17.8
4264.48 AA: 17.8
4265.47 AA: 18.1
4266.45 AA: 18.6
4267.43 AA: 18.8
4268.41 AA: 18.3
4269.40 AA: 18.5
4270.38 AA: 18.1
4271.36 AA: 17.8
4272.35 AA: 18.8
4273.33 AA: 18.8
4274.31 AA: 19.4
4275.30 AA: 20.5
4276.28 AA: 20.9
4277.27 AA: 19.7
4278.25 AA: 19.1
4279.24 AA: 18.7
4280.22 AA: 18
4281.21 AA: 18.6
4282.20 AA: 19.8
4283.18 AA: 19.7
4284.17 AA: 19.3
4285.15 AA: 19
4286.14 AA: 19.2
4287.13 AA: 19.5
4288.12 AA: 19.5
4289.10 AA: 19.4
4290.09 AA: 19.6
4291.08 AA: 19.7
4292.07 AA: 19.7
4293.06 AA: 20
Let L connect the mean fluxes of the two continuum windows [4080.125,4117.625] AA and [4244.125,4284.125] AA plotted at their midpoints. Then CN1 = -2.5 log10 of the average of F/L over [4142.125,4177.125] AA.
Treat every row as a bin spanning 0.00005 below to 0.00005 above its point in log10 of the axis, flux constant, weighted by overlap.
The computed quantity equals 0.12 mag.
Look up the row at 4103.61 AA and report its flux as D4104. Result 22.4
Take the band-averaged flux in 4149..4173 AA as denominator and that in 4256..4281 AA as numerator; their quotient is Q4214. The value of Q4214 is 1.06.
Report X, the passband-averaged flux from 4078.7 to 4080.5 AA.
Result 19.4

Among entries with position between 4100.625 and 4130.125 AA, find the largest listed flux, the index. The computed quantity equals 22.8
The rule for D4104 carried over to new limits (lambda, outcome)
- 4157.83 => 16.3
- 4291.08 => 19.7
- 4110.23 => 21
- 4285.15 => 19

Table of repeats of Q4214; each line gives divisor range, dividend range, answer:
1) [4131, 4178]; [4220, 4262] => 1.05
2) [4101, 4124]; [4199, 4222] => 0.80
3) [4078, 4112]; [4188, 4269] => 0.88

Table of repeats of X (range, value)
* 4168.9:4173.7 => 19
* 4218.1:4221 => 17.6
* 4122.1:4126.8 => 19.4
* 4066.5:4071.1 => 19.5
